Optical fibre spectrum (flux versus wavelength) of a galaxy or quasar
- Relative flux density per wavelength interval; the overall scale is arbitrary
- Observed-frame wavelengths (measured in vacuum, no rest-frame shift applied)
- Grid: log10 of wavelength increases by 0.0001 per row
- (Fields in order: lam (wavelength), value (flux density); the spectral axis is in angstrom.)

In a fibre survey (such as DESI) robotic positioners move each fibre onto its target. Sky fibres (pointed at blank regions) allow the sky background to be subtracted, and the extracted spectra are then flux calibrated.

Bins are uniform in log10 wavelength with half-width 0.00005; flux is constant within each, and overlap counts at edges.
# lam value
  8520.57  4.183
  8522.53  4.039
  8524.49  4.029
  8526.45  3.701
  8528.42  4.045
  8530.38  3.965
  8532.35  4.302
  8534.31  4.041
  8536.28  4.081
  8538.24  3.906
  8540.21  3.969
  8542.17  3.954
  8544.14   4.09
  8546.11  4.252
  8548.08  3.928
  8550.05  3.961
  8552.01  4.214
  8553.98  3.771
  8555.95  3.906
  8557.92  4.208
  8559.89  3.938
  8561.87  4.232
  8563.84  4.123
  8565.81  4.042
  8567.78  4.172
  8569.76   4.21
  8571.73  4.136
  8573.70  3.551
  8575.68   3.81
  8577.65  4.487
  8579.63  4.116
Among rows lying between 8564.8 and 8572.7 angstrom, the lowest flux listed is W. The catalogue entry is 4.042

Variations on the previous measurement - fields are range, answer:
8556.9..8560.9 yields 3.938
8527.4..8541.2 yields 3.906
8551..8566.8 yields 3.771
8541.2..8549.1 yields 3.928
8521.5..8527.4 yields 3.701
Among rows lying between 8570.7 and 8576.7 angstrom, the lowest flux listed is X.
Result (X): 3.551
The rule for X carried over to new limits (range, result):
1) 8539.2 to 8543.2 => 3.954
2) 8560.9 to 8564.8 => 4.123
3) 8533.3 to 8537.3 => 4.041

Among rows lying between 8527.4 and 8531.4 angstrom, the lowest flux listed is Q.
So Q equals 3.965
